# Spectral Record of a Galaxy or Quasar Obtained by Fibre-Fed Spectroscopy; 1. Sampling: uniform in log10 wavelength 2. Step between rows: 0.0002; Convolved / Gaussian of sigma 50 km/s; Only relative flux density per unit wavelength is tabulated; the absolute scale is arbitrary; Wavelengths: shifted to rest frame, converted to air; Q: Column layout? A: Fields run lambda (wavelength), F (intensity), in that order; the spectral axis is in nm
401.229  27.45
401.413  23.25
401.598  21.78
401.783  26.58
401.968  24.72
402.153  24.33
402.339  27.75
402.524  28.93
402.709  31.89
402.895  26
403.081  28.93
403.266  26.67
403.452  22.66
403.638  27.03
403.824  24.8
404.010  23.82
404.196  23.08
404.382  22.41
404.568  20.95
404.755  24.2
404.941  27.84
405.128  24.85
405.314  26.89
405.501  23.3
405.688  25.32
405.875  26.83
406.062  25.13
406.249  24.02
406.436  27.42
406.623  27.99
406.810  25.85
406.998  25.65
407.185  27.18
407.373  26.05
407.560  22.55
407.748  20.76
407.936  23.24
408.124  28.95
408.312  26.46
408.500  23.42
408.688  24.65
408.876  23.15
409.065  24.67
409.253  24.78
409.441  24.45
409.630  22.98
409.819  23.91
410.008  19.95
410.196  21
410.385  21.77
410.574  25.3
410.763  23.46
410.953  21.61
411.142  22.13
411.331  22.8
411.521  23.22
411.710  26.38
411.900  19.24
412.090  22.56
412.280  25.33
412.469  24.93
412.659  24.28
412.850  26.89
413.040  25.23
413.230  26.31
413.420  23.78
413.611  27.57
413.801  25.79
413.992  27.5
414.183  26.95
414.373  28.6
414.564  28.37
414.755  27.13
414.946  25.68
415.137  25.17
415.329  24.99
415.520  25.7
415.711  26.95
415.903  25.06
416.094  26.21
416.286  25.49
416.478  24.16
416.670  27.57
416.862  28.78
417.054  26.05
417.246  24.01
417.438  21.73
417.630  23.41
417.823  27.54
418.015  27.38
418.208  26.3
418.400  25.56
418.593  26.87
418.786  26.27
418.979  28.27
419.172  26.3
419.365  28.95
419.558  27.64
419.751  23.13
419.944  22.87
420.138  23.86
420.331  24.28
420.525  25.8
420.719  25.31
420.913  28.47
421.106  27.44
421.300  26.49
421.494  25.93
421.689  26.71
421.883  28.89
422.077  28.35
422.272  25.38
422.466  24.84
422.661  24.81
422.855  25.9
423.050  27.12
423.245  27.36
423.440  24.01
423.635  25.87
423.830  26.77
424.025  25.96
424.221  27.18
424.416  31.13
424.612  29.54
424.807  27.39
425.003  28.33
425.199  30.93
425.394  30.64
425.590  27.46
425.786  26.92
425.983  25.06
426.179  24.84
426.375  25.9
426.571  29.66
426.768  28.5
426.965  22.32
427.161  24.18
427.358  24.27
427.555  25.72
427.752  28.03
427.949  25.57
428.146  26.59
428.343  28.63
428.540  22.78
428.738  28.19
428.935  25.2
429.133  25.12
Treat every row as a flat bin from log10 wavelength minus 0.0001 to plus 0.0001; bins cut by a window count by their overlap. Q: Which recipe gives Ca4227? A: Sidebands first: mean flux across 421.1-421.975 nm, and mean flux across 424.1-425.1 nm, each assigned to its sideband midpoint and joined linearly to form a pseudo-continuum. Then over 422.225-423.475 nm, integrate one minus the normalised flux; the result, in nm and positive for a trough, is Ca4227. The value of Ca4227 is 0.09 nm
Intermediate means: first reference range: 27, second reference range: 28.6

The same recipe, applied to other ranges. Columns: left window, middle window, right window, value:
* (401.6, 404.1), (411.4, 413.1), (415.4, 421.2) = 0.122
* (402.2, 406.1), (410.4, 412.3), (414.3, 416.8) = 0.217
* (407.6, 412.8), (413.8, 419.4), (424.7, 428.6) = -0.336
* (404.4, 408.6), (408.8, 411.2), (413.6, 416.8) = 0.247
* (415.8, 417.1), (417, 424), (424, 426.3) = 0.265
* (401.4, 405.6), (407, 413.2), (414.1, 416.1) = 0.496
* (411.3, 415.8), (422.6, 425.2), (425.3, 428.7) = -0.107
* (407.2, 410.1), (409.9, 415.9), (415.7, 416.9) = 0.121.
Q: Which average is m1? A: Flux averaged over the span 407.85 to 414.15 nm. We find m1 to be 24.2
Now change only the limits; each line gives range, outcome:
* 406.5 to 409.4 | 25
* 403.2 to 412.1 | 24.2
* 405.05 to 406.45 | 25.4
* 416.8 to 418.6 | 25.7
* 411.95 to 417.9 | 25.7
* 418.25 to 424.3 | 26.2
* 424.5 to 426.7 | 27.9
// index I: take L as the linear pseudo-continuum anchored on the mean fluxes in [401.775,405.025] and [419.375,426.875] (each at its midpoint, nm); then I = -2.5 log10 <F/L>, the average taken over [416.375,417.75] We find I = 0.05 mag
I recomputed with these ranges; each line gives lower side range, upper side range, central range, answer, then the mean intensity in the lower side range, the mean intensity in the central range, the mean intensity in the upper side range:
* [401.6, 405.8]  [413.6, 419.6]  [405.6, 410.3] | 0.049 mag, 25.5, 24.6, 26.3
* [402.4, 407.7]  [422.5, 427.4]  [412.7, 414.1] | 0.003 mag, 25.6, 26.1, 26.9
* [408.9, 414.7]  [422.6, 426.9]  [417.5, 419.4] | -0.026 mag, 24.4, 26.5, 27.3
